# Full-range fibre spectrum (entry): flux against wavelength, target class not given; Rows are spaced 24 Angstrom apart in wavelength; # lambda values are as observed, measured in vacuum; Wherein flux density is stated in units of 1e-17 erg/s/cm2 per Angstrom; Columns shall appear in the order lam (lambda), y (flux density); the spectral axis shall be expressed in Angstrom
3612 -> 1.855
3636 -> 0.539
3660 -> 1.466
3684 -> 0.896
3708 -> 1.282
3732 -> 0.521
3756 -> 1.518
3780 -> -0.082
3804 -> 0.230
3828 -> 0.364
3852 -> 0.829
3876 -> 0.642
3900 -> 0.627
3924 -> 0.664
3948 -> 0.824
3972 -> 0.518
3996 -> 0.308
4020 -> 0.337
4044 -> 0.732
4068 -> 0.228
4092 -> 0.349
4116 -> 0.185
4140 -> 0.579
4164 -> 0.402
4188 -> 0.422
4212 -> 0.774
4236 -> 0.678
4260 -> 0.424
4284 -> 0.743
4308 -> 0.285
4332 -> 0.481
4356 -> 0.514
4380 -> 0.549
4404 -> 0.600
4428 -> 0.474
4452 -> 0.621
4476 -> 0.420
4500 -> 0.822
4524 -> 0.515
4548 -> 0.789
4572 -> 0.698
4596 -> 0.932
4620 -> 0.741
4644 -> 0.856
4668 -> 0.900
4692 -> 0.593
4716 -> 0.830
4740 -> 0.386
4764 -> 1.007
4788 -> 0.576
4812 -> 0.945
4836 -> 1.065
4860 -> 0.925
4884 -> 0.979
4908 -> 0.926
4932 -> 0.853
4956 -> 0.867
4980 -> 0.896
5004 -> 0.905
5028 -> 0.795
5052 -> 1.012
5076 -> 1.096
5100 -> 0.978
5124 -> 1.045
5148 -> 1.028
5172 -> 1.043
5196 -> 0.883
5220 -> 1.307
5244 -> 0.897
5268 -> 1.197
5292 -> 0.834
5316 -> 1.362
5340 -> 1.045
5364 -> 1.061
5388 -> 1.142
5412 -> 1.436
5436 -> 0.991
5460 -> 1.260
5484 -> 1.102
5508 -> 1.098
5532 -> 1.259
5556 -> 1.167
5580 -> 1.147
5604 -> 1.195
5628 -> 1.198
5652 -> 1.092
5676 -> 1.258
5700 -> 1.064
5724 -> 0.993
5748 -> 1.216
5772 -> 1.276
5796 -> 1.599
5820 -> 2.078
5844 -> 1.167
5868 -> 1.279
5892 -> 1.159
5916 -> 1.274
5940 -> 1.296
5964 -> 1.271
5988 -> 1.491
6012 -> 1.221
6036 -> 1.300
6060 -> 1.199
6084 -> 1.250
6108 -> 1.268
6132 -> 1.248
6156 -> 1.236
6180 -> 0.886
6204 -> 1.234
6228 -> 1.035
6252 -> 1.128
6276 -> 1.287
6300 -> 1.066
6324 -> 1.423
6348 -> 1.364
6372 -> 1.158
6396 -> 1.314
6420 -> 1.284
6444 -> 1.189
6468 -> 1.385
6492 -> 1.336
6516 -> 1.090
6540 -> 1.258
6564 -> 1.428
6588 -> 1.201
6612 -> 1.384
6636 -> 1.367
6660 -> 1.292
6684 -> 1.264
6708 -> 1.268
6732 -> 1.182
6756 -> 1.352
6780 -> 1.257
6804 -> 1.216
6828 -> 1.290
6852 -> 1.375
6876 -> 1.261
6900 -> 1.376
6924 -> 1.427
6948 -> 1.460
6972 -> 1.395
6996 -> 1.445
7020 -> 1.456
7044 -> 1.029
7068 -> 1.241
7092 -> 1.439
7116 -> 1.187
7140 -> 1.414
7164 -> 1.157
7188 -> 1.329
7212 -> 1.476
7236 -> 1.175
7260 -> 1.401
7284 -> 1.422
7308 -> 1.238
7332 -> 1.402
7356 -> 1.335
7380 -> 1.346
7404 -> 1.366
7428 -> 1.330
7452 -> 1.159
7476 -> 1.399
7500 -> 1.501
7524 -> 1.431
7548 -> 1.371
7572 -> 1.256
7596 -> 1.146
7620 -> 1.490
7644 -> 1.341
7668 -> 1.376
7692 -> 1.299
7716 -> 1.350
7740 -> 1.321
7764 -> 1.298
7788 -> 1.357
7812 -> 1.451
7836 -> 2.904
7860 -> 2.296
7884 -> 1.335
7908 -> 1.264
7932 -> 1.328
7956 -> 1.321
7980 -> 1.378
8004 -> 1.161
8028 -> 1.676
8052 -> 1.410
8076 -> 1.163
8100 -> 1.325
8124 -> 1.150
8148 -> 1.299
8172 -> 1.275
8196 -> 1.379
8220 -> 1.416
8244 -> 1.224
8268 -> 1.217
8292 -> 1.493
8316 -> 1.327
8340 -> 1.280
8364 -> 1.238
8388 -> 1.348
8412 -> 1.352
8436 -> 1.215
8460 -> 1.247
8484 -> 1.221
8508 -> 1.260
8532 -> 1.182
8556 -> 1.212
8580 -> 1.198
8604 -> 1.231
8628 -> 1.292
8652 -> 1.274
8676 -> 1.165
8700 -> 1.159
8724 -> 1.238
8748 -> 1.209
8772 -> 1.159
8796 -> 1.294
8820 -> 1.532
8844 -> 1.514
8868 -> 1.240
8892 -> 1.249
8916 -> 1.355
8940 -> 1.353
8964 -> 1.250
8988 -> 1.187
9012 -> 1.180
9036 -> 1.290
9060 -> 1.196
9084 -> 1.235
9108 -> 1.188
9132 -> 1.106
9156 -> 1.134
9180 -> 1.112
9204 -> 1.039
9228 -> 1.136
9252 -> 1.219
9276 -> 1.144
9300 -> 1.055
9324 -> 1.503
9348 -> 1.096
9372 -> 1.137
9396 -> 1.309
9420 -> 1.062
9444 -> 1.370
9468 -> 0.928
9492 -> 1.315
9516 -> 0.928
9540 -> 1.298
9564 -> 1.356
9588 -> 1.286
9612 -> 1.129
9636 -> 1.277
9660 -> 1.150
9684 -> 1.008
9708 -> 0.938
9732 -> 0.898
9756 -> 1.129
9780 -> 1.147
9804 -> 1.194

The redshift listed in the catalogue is 0.194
